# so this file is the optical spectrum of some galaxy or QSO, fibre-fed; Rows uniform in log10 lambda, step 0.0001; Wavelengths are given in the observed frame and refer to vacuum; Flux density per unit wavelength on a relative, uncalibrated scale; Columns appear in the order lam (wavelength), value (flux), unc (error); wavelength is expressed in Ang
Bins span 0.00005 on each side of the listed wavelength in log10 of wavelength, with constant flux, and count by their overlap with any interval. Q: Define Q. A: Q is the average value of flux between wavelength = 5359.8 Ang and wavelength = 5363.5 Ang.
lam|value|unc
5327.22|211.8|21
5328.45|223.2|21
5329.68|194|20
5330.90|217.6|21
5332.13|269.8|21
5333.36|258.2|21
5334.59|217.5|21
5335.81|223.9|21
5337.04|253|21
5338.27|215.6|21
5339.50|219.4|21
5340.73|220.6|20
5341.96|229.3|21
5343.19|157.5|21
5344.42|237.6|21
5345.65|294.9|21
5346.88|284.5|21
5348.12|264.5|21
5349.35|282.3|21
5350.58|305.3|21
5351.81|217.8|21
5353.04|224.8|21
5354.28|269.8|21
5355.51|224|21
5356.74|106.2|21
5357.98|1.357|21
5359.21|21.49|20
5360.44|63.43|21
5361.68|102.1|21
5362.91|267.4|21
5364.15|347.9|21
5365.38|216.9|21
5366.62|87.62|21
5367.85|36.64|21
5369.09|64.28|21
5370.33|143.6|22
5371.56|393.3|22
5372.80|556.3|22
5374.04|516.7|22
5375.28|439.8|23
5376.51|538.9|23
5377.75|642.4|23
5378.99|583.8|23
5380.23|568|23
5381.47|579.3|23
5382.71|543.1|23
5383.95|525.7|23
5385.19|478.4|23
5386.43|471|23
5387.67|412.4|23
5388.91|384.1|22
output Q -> 143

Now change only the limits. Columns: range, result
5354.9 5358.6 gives 110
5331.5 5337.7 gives 244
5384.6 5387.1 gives 474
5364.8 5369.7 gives 100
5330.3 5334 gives 248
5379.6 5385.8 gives 539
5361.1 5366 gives 235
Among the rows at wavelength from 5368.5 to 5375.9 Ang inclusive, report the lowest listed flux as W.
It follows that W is 64.28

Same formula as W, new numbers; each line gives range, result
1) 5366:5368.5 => 36.64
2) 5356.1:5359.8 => 1.357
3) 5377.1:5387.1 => 471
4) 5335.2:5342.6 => 215.6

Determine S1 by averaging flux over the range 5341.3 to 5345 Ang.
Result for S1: 208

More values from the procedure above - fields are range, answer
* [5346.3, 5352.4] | 271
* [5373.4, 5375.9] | 480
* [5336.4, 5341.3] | 227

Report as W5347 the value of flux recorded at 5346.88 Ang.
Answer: 284.5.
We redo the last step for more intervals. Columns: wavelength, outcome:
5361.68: 102.1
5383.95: 525.7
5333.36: 258.2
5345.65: 294.9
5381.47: 579.3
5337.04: 253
